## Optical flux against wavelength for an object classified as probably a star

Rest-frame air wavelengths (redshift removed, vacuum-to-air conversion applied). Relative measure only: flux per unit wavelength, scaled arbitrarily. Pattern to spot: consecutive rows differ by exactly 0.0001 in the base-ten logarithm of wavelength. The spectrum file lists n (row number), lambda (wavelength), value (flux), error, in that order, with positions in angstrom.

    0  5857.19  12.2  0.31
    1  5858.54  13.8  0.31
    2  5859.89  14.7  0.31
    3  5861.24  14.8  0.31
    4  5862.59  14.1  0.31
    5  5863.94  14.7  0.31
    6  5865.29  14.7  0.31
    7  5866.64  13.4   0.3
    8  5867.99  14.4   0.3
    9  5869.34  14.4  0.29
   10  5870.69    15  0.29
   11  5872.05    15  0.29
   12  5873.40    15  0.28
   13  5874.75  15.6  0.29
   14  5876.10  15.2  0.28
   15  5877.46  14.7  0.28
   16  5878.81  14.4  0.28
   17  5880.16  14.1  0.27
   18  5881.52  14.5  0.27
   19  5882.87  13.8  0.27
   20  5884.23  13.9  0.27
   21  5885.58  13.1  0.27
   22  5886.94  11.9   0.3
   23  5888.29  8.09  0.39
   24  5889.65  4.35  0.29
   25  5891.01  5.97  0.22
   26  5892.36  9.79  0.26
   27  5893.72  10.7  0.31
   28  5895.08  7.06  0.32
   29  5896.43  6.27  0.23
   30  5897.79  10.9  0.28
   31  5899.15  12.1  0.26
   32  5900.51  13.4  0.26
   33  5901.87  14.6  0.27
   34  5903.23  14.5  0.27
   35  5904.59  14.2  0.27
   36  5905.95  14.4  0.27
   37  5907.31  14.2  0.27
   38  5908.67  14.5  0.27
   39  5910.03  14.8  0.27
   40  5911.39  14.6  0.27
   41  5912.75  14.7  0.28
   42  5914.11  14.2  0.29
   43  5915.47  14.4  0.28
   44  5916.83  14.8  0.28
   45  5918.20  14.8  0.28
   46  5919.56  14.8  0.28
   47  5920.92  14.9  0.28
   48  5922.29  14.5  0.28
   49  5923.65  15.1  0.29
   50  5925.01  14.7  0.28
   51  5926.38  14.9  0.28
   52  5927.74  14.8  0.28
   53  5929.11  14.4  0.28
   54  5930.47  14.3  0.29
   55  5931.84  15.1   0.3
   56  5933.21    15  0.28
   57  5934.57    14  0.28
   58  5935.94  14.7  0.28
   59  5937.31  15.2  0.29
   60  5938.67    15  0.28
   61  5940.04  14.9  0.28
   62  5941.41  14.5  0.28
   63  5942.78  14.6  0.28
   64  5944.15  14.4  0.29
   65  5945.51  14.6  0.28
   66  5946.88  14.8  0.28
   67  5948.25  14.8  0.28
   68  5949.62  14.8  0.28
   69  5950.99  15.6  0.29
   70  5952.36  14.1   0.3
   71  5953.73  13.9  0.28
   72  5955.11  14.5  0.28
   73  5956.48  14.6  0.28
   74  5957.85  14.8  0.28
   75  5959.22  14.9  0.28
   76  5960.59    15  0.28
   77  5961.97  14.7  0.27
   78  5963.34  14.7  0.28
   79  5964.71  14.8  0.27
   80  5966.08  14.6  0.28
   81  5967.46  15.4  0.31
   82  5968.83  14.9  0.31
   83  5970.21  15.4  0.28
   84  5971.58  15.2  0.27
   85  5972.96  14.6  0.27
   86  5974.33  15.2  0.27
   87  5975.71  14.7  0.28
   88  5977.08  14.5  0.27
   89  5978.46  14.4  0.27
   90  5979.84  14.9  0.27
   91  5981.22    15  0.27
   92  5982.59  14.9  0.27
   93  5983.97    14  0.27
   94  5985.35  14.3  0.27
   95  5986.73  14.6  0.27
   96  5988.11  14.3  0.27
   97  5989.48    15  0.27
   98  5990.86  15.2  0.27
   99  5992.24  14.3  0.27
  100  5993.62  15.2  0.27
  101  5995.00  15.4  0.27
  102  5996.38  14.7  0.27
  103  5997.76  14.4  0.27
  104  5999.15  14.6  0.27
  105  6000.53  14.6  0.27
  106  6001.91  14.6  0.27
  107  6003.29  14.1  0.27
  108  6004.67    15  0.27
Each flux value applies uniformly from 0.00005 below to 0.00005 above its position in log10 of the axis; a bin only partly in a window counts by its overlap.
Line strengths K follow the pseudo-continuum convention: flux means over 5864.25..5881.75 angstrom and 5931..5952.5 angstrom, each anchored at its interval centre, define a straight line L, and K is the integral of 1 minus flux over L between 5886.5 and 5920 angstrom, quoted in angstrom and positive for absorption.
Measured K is 5.8 angstrom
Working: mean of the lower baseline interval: 14.7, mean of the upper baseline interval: 14.8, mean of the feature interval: 12.1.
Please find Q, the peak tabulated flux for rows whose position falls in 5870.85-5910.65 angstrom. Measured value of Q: 15.6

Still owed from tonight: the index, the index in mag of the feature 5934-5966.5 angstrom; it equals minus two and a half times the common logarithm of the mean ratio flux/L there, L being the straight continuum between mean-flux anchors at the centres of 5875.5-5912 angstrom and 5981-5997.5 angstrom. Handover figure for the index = -0.08 mag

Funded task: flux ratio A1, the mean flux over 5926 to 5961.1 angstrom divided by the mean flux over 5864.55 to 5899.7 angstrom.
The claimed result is 1.20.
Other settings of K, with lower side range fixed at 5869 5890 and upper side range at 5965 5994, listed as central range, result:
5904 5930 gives -1.3 angstrom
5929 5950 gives -0.7 angstrom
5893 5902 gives 2.1 angstrom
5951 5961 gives -0.1 angstrom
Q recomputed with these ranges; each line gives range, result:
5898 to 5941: 15.2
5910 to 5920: 14.8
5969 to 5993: 15.4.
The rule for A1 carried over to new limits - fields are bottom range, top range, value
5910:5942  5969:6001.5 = 1.00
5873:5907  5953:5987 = 1.22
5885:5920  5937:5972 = 1.21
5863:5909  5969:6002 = 1.16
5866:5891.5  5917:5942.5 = 1.13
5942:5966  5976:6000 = 1.00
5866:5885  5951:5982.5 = 1.02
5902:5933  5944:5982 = 1.01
